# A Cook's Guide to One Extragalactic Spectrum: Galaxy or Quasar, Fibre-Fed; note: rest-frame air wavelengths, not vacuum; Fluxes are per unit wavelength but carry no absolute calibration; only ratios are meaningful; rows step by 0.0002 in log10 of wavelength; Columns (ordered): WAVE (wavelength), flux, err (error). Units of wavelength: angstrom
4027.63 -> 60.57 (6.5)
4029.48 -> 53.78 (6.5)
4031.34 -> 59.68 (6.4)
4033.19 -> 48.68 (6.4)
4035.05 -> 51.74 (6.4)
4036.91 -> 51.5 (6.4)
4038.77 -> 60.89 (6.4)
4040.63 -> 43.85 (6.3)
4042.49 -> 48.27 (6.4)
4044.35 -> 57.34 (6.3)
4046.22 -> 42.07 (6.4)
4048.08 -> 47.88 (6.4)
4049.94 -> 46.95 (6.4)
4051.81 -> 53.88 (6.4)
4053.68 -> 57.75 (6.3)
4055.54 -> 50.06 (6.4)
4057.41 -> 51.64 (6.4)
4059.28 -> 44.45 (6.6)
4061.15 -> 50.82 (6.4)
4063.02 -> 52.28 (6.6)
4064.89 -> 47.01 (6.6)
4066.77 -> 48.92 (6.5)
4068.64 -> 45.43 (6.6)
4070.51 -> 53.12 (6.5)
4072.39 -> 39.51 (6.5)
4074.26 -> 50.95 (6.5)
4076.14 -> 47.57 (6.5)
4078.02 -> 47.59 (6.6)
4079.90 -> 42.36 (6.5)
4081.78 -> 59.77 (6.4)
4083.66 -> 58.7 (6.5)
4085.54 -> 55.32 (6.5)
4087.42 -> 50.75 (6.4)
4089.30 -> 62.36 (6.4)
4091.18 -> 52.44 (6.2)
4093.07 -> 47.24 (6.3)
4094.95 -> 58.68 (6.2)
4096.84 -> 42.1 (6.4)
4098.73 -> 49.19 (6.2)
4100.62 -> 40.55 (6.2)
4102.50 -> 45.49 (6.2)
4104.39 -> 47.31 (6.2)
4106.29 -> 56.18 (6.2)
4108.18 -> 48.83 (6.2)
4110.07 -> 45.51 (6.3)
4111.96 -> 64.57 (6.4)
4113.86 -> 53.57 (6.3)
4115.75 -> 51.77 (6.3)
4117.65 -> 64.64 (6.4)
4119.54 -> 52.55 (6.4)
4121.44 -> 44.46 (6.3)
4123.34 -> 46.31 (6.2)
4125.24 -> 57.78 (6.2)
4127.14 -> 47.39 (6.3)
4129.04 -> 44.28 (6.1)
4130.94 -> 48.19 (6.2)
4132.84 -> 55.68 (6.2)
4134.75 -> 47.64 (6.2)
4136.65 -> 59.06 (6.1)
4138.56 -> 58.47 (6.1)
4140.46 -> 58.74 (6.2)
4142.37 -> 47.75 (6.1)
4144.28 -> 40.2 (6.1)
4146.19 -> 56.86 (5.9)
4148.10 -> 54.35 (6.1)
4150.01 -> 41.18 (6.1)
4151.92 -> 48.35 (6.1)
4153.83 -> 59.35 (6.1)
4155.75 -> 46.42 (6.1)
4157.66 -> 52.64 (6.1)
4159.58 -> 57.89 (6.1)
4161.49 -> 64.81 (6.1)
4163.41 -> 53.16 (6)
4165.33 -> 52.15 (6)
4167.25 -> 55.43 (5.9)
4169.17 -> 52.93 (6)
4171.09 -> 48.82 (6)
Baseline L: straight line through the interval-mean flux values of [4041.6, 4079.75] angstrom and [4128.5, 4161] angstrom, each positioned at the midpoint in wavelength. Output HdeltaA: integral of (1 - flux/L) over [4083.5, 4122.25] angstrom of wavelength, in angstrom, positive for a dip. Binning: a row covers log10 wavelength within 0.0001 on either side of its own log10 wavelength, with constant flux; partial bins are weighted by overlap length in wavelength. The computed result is -1.1 angstrom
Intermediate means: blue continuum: 49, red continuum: 51.9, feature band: 51.9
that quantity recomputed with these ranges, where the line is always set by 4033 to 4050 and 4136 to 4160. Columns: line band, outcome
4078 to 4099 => -0.61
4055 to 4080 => 1.23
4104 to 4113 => -0.24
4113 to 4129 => -0.06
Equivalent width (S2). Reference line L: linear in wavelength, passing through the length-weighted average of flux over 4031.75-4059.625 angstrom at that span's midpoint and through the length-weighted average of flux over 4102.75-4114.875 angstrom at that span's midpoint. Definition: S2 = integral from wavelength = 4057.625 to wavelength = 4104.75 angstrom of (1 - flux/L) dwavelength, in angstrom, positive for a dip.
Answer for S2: 1.8 angstrom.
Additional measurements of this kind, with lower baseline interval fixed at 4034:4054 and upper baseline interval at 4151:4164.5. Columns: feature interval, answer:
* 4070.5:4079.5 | 0.9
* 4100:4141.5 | 1.2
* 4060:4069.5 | 0.5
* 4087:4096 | -0.3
